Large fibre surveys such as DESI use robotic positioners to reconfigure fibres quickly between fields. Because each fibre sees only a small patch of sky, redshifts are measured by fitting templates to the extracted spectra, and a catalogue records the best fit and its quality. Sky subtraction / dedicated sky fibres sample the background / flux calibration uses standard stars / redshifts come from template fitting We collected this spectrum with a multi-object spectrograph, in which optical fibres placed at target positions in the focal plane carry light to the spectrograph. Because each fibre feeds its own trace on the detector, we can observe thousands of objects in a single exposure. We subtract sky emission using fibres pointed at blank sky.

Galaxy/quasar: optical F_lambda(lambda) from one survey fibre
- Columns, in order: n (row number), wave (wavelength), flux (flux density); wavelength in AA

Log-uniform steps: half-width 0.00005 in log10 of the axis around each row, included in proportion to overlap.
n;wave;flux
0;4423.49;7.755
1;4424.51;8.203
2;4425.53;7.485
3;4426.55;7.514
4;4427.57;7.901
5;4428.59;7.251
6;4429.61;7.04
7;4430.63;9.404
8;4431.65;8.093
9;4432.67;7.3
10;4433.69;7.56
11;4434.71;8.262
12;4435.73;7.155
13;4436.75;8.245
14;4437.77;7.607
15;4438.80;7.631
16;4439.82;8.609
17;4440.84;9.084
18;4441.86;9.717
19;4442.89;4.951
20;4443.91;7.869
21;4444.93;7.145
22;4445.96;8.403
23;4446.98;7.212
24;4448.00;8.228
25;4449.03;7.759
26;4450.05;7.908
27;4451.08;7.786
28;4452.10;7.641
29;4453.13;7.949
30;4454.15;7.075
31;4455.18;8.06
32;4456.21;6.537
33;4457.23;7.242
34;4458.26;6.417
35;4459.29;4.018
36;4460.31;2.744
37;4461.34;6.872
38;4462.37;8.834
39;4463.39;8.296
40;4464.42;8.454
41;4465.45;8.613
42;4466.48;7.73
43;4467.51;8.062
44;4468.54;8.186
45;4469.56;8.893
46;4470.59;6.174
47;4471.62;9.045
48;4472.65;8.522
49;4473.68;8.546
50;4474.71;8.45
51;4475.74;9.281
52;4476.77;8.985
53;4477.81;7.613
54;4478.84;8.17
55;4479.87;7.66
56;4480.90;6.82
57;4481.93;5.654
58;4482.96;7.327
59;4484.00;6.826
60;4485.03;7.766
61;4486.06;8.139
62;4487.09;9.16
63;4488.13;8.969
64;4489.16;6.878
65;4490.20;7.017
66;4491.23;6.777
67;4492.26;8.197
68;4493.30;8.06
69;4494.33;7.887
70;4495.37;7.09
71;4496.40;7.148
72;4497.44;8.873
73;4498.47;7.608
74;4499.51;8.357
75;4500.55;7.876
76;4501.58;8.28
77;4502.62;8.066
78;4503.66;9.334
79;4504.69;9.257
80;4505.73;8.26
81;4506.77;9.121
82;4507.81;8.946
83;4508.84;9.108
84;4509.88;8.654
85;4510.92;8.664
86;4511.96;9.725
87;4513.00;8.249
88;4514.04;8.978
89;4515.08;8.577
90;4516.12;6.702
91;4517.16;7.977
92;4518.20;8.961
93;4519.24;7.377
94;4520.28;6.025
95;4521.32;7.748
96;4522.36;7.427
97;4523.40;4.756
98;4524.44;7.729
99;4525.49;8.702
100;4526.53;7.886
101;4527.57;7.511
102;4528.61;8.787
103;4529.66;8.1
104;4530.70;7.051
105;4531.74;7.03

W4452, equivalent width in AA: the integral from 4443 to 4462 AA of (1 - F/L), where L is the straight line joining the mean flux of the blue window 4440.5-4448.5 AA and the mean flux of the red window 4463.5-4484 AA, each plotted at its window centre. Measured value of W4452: 2.0 AA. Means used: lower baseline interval 7.8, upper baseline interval 7.98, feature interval 7.02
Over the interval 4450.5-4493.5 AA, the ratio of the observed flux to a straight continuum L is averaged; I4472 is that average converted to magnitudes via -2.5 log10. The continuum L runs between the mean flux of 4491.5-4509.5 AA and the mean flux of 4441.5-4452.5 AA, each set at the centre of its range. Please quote 0.05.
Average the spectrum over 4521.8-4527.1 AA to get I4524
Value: 7.31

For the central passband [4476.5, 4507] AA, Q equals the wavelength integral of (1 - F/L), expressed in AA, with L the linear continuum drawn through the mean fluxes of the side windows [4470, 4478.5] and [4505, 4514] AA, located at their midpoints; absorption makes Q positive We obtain 2.5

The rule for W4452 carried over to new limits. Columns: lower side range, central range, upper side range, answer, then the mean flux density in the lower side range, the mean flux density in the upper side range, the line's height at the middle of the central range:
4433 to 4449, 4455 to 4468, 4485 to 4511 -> 1.5 AA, 7.84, 8.21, 7.97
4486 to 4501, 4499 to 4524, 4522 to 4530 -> -1.5 AA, 7.86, 7.6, 7.72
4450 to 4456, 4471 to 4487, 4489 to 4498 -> -0.7 AA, 7.65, 7.58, 7.6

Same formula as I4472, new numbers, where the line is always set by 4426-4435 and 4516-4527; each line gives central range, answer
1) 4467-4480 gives -0.092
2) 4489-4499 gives -0.007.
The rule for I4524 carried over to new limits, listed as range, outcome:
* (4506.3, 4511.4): 8.9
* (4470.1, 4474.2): 8.08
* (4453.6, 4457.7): 7.24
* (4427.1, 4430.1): 7.39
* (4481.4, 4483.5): 6.48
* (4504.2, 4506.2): 8.75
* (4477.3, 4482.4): 7.21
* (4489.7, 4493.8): 7.52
